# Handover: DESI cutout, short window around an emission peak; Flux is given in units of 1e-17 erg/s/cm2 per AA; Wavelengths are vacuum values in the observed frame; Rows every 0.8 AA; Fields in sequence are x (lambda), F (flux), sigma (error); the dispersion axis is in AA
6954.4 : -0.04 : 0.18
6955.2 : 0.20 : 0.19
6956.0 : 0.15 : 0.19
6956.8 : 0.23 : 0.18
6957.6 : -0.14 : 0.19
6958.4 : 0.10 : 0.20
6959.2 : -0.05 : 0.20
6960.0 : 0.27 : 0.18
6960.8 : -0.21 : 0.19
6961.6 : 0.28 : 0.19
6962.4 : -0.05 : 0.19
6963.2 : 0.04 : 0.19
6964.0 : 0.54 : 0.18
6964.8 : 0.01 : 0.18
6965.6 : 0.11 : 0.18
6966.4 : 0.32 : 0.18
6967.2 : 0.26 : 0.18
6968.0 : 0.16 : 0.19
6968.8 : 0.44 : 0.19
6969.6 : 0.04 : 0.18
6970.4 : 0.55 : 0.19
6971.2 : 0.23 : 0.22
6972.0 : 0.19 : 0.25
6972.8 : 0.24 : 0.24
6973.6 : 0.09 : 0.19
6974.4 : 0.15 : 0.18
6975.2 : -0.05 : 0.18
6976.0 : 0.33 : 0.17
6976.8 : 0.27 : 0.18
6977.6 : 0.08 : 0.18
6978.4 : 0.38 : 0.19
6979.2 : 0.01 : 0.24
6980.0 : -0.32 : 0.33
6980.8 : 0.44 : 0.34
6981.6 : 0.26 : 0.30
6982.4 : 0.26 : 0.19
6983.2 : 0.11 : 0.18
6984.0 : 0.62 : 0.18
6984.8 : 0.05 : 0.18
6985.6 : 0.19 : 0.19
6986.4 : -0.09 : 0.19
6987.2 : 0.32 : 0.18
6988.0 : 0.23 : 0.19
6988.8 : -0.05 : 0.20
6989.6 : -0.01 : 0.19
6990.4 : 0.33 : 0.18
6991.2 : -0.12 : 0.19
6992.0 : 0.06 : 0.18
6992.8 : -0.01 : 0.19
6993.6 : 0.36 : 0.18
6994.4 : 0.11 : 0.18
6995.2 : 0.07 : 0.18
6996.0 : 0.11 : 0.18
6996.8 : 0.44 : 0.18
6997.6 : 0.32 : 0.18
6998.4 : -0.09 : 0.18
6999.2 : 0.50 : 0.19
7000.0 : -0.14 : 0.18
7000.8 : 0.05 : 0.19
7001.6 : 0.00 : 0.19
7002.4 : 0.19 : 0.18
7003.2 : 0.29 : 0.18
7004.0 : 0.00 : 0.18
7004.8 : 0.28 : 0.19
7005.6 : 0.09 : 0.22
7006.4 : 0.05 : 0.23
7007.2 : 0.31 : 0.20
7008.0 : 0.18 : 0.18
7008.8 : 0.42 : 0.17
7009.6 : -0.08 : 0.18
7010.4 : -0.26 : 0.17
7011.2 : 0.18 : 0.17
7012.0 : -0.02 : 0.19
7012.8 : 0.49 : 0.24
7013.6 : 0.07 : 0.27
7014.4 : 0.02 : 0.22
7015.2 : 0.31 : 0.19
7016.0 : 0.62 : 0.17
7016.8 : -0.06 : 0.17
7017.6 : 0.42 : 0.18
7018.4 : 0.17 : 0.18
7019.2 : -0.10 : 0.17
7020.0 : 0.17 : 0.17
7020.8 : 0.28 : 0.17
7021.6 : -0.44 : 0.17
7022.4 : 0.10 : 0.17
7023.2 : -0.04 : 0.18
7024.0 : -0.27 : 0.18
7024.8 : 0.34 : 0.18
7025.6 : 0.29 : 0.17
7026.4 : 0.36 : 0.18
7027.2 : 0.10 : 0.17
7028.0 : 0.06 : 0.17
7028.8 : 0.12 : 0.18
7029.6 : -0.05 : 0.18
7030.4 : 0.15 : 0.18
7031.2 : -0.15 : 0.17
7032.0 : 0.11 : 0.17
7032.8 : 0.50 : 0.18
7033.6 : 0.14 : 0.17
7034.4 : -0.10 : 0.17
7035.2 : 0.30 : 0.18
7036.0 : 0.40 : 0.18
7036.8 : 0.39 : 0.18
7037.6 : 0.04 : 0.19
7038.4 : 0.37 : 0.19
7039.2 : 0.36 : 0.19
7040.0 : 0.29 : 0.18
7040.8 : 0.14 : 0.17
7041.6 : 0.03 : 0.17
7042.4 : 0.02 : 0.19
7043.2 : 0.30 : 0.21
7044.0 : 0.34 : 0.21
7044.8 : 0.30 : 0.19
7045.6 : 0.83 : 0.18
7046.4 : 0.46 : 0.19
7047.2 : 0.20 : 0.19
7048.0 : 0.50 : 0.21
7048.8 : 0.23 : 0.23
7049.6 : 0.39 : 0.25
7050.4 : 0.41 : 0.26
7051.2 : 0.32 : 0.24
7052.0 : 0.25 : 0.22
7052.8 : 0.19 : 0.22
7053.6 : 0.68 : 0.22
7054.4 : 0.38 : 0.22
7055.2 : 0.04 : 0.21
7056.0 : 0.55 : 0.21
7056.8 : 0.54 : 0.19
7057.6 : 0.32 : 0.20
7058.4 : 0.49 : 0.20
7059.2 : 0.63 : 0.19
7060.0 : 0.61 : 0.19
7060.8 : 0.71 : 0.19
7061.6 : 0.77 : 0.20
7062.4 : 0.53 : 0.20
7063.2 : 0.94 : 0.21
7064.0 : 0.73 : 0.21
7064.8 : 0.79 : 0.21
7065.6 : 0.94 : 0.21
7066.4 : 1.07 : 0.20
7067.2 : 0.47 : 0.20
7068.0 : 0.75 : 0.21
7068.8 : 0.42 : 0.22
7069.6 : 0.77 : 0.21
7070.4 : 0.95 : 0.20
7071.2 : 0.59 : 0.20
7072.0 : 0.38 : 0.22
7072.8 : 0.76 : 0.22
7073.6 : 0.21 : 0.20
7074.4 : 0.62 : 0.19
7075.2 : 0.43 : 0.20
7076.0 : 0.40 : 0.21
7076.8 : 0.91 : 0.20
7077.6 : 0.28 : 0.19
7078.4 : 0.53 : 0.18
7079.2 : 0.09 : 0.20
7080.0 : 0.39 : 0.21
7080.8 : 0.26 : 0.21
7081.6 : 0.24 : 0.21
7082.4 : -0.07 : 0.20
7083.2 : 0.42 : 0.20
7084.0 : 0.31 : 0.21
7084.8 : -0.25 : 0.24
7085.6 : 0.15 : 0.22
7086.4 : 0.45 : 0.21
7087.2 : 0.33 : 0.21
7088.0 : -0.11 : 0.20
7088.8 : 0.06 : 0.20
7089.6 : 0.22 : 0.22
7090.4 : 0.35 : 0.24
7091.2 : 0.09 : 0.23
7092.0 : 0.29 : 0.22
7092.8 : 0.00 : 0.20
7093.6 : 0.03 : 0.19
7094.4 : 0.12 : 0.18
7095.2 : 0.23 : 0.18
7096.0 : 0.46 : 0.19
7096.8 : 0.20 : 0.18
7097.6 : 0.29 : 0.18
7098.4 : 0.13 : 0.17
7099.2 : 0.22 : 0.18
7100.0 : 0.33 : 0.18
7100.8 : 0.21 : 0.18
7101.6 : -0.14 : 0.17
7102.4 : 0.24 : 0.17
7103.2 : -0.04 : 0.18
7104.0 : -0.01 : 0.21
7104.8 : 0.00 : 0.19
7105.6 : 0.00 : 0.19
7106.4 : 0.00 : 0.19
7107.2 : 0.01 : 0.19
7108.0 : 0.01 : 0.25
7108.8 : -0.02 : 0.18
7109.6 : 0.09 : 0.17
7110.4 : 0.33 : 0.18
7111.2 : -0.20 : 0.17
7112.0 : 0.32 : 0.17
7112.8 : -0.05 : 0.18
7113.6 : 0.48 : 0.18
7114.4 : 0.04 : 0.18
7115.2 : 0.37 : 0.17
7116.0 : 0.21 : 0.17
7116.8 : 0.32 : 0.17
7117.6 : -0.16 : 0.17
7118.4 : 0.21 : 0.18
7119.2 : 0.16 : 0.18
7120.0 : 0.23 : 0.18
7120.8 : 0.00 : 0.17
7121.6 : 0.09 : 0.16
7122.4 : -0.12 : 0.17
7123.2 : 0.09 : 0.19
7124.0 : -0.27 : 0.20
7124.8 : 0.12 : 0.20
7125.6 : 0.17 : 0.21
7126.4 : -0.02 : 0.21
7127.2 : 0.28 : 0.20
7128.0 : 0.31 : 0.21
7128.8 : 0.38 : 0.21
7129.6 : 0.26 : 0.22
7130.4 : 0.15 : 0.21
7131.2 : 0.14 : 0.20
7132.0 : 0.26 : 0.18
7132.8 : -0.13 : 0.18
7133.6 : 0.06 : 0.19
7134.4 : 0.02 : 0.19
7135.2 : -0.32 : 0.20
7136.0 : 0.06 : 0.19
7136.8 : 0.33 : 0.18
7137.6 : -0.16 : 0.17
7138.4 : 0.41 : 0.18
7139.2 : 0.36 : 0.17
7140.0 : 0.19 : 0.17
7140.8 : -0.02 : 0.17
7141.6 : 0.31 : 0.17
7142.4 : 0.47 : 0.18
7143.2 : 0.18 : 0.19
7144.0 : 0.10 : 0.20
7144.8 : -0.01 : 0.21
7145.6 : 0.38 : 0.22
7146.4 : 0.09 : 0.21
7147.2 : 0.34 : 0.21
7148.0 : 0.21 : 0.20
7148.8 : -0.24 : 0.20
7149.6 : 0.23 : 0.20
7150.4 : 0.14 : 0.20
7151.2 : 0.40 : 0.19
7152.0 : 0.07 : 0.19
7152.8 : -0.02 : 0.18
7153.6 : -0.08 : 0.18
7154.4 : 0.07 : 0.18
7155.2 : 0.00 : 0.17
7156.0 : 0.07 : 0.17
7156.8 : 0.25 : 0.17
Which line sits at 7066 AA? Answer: [O II] 3727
